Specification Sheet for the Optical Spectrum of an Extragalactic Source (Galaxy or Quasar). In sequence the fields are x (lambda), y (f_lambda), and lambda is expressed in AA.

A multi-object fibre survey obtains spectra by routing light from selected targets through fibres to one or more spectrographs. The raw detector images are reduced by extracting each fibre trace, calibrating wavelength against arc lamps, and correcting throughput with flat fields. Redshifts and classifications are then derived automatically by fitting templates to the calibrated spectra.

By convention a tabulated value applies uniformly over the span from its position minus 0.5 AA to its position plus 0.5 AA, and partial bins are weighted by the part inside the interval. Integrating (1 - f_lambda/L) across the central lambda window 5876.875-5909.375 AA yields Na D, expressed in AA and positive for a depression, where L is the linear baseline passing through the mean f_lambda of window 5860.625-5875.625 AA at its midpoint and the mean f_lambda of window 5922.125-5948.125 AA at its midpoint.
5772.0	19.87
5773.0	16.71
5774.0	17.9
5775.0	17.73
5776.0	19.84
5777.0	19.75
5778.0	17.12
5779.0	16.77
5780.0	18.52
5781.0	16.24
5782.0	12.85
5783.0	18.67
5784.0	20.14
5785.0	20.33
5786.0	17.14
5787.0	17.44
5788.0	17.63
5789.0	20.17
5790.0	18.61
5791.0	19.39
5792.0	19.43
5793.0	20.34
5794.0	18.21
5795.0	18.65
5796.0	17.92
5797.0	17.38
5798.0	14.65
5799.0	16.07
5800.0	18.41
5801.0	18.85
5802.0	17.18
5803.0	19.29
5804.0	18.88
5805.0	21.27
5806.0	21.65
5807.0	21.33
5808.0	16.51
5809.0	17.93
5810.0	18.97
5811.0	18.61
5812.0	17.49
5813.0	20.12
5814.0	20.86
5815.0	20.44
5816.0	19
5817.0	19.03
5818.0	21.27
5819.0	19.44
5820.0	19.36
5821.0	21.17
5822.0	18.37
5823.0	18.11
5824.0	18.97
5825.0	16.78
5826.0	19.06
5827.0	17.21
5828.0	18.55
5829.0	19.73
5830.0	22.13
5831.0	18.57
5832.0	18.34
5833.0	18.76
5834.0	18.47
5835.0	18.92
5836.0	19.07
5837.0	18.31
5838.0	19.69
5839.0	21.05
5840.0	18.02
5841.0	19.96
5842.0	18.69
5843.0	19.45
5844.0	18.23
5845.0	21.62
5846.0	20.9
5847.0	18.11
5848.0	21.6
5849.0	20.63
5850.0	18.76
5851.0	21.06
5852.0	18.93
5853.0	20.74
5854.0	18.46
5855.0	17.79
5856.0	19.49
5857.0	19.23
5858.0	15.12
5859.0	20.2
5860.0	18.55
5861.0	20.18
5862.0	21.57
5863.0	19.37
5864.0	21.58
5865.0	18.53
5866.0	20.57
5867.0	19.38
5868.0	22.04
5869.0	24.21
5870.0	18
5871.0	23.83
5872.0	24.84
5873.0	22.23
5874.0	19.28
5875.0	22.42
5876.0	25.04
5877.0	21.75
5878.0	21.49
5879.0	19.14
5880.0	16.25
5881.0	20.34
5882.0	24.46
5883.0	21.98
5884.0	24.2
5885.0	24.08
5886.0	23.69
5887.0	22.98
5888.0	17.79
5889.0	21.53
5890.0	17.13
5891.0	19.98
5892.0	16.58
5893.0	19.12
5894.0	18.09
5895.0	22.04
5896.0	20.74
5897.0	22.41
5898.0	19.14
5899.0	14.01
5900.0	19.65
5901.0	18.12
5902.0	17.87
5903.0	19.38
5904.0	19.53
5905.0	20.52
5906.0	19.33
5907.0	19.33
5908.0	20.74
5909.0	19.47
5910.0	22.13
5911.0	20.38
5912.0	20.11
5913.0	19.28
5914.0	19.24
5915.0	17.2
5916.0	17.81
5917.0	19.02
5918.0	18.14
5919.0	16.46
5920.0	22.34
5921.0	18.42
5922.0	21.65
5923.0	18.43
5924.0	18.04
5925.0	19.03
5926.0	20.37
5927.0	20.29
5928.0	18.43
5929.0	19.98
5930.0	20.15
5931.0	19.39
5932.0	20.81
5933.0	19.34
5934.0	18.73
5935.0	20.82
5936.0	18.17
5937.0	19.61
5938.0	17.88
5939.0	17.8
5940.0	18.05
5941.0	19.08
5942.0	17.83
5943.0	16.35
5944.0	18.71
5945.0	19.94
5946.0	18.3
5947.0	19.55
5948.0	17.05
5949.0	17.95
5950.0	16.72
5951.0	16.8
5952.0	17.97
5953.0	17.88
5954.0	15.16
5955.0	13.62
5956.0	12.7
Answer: 0.5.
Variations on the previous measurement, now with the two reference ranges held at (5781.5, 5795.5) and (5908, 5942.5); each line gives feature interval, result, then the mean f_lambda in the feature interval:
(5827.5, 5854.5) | -1.0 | 19.5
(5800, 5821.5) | -0.9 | 19.4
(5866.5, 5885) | -2.7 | 21.8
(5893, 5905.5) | -0.1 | 19.3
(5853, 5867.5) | -0.3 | 19.3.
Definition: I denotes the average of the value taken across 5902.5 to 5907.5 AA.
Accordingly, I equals 19.6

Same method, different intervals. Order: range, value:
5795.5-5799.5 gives 16.5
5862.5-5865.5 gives 19.8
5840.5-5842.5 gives 19.3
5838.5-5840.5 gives 19.5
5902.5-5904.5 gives 19.5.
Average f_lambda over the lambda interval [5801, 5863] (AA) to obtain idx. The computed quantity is 19.3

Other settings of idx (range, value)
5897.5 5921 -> 19.1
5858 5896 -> 20.9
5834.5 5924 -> 20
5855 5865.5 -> 19.3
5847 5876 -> 20.4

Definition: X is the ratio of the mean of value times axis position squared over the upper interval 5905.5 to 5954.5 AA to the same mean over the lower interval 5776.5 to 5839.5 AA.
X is 1.1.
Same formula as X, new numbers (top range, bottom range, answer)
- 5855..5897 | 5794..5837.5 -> 1.12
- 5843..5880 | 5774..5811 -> 1.13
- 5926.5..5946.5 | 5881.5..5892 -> 0.90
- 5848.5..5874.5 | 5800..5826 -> 1.07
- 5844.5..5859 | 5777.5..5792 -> 1.11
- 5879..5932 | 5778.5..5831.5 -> 1.09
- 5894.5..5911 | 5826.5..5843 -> 1.05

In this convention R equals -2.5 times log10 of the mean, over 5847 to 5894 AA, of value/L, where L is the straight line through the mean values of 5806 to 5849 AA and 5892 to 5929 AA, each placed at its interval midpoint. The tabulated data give -0.07 mag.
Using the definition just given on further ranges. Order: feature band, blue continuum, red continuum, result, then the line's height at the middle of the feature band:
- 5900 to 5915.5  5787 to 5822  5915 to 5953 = -0.04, 18.8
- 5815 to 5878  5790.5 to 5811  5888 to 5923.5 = -0.05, 18.9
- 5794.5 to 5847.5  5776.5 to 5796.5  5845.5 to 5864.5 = 0.00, 18.9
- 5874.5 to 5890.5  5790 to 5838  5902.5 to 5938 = -0.12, 19.3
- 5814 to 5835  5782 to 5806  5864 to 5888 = 0.03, 19.7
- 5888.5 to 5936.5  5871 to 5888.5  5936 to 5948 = 0.04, 20.1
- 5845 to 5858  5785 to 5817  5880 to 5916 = -0.01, 19.4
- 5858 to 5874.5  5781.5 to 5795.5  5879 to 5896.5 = -0.03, 20.1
